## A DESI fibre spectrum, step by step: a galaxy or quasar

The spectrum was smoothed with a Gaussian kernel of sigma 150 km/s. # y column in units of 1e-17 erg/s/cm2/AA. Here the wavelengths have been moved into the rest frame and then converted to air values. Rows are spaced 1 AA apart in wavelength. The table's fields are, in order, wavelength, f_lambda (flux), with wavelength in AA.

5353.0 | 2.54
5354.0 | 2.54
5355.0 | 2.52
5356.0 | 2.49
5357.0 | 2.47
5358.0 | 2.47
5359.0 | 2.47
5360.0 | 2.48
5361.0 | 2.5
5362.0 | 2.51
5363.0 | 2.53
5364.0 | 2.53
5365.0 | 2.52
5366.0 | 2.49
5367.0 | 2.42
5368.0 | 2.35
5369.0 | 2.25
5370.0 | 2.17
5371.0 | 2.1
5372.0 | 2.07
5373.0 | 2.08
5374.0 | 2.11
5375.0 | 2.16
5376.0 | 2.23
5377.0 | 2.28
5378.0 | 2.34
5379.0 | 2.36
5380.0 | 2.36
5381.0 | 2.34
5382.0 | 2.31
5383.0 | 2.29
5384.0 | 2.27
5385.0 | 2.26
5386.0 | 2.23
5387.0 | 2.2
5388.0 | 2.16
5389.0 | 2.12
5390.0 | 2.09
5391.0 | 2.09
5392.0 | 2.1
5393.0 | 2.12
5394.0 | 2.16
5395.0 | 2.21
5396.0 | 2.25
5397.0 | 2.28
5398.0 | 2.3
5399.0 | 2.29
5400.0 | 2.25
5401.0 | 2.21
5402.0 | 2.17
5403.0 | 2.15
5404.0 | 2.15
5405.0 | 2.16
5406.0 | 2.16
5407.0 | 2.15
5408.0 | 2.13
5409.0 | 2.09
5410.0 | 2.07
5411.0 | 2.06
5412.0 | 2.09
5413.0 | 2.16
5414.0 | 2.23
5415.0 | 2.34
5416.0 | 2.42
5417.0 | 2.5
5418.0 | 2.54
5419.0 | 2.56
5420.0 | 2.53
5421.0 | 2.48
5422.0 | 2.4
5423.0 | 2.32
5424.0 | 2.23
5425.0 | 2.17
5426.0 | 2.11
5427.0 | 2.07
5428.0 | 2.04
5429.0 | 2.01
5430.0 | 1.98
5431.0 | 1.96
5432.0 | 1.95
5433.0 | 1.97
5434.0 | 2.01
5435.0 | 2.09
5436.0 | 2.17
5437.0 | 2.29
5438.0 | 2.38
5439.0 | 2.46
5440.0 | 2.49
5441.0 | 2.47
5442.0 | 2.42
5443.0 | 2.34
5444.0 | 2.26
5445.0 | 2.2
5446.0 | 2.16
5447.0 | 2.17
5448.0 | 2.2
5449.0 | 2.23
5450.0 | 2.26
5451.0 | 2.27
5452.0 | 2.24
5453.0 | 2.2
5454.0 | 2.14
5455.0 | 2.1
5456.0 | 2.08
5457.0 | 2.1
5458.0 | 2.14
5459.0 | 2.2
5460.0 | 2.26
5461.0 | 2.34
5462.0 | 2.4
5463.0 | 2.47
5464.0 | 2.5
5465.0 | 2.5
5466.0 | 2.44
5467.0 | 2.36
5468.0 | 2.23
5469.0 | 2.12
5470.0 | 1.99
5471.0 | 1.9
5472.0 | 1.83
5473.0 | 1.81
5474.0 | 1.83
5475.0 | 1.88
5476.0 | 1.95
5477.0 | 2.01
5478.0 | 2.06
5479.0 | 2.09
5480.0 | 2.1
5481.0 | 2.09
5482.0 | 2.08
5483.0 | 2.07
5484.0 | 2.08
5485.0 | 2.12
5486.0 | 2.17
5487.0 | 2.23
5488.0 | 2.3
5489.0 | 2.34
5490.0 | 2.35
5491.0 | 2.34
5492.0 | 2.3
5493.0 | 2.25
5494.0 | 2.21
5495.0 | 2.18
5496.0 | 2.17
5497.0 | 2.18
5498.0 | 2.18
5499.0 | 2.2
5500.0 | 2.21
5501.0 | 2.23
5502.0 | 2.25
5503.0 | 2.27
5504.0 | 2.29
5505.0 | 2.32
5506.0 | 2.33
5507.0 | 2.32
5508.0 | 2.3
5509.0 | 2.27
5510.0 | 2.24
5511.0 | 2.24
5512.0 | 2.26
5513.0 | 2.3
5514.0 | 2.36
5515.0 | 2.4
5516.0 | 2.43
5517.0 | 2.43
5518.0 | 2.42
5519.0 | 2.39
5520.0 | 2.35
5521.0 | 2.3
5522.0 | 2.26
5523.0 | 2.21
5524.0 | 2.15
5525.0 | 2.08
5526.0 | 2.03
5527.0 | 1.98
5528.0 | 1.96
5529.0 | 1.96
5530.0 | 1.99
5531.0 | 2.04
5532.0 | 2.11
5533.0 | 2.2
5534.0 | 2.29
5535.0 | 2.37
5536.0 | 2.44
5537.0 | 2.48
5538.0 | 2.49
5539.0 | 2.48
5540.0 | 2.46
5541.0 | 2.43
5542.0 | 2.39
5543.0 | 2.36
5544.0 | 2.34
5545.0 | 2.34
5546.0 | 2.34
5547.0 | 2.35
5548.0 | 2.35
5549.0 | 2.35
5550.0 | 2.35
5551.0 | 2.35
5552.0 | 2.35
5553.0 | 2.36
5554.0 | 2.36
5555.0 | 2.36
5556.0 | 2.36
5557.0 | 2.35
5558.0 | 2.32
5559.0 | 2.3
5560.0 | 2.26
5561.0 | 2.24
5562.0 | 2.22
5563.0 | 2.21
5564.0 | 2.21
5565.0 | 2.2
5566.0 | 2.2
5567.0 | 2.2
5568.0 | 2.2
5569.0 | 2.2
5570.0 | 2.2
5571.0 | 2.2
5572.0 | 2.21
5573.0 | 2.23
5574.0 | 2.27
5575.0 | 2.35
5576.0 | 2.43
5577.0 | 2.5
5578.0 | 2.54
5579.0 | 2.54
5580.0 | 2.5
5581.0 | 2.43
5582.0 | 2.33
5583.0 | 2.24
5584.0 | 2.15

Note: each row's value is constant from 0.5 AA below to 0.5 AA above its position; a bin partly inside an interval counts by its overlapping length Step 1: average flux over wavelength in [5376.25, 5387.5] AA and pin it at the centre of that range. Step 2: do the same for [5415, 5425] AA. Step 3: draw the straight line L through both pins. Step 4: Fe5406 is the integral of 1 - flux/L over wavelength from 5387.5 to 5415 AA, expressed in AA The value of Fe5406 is 2.2 AA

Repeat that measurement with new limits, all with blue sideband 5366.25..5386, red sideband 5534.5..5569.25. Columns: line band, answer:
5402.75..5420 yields 0.20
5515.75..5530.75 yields 0.83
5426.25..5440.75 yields 0.89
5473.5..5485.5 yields 1.40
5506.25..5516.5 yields 0.00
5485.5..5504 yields 0.50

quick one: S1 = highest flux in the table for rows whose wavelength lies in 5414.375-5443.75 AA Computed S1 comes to 2.56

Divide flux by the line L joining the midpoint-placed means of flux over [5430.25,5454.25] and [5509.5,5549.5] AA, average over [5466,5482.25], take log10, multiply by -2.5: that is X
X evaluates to 0.11 mag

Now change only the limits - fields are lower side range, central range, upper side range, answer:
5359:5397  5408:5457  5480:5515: 0.02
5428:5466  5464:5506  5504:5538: 0.04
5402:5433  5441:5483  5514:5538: 0.02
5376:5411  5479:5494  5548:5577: 0.03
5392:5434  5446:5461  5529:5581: 0.02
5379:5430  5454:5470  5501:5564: -0.01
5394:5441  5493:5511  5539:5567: 0.02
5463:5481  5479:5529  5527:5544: -0.02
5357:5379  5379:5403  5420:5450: 0.04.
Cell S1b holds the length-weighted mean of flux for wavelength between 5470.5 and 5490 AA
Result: 2.06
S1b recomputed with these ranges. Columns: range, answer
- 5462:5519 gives 2.21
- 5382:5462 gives 2.22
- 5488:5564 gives 2.28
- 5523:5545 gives 2.24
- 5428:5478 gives 2.18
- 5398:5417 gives 2.19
